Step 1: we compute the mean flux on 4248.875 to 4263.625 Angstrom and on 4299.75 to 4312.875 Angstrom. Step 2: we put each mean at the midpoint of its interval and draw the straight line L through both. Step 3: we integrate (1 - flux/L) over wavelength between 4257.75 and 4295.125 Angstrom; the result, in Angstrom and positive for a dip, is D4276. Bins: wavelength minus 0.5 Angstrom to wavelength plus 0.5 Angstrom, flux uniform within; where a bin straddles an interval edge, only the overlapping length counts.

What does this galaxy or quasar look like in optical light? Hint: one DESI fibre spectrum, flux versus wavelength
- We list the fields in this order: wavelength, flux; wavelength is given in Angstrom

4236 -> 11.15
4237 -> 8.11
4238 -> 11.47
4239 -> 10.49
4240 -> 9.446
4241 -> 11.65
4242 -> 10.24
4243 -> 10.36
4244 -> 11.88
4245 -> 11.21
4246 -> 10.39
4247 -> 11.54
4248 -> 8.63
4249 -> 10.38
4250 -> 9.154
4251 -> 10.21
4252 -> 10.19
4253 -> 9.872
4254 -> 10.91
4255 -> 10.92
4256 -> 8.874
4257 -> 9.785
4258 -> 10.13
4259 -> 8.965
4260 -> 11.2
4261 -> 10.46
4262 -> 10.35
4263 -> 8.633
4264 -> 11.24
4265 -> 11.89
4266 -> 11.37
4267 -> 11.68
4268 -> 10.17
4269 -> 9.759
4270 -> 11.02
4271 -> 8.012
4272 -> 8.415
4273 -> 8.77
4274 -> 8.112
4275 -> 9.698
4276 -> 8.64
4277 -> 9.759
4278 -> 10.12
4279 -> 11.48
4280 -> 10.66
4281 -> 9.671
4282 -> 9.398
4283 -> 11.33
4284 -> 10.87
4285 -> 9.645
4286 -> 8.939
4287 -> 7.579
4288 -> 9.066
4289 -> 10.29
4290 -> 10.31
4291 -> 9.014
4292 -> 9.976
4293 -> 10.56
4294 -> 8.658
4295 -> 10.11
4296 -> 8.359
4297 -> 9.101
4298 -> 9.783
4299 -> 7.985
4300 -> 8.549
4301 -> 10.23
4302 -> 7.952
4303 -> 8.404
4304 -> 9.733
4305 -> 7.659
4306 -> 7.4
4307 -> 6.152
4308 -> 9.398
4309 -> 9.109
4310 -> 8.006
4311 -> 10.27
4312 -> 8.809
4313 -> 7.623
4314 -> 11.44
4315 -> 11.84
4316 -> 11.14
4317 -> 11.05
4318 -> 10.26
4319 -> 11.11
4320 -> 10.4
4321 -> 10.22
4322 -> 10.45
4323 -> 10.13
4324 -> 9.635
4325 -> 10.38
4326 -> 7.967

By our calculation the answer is -1.9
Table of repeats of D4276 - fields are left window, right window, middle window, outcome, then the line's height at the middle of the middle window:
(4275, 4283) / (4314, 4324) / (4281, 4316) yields 3.72 Angstrom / 10.4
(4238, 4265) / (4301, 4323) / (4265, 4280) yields 0.22 Angstrom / 10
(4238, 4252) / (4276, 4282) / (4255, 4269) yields -0.11 Angstrom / 10.3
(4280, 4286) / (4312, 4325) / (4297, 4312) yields 2.39 Angstrom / 10.3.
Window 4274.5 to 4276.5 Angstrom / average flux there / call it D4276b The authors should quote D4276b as 9.17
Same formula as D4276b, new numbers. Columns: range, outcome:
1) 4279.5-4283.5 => 10.3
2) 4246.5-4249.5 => 10.2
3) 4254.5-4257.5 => 9.86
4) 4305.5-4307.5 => 6.78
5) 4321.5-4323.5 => 10.3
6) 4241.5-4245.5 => 10.9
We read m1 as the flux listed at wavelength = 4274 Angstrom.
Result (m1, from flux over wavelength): 8.112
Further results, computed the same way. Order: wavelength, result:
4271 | 8.012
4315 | 11.84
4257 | 9.785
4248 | 8.63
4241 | 11.65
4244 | 11.88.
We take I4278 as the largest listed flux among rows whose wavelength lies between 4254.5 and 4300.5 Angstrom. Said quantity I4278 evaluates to 11.89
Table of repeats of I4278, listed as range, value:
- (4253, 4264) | 11.24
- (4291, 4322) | 11.84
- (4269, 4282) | 11.48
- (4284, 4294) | 10.87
